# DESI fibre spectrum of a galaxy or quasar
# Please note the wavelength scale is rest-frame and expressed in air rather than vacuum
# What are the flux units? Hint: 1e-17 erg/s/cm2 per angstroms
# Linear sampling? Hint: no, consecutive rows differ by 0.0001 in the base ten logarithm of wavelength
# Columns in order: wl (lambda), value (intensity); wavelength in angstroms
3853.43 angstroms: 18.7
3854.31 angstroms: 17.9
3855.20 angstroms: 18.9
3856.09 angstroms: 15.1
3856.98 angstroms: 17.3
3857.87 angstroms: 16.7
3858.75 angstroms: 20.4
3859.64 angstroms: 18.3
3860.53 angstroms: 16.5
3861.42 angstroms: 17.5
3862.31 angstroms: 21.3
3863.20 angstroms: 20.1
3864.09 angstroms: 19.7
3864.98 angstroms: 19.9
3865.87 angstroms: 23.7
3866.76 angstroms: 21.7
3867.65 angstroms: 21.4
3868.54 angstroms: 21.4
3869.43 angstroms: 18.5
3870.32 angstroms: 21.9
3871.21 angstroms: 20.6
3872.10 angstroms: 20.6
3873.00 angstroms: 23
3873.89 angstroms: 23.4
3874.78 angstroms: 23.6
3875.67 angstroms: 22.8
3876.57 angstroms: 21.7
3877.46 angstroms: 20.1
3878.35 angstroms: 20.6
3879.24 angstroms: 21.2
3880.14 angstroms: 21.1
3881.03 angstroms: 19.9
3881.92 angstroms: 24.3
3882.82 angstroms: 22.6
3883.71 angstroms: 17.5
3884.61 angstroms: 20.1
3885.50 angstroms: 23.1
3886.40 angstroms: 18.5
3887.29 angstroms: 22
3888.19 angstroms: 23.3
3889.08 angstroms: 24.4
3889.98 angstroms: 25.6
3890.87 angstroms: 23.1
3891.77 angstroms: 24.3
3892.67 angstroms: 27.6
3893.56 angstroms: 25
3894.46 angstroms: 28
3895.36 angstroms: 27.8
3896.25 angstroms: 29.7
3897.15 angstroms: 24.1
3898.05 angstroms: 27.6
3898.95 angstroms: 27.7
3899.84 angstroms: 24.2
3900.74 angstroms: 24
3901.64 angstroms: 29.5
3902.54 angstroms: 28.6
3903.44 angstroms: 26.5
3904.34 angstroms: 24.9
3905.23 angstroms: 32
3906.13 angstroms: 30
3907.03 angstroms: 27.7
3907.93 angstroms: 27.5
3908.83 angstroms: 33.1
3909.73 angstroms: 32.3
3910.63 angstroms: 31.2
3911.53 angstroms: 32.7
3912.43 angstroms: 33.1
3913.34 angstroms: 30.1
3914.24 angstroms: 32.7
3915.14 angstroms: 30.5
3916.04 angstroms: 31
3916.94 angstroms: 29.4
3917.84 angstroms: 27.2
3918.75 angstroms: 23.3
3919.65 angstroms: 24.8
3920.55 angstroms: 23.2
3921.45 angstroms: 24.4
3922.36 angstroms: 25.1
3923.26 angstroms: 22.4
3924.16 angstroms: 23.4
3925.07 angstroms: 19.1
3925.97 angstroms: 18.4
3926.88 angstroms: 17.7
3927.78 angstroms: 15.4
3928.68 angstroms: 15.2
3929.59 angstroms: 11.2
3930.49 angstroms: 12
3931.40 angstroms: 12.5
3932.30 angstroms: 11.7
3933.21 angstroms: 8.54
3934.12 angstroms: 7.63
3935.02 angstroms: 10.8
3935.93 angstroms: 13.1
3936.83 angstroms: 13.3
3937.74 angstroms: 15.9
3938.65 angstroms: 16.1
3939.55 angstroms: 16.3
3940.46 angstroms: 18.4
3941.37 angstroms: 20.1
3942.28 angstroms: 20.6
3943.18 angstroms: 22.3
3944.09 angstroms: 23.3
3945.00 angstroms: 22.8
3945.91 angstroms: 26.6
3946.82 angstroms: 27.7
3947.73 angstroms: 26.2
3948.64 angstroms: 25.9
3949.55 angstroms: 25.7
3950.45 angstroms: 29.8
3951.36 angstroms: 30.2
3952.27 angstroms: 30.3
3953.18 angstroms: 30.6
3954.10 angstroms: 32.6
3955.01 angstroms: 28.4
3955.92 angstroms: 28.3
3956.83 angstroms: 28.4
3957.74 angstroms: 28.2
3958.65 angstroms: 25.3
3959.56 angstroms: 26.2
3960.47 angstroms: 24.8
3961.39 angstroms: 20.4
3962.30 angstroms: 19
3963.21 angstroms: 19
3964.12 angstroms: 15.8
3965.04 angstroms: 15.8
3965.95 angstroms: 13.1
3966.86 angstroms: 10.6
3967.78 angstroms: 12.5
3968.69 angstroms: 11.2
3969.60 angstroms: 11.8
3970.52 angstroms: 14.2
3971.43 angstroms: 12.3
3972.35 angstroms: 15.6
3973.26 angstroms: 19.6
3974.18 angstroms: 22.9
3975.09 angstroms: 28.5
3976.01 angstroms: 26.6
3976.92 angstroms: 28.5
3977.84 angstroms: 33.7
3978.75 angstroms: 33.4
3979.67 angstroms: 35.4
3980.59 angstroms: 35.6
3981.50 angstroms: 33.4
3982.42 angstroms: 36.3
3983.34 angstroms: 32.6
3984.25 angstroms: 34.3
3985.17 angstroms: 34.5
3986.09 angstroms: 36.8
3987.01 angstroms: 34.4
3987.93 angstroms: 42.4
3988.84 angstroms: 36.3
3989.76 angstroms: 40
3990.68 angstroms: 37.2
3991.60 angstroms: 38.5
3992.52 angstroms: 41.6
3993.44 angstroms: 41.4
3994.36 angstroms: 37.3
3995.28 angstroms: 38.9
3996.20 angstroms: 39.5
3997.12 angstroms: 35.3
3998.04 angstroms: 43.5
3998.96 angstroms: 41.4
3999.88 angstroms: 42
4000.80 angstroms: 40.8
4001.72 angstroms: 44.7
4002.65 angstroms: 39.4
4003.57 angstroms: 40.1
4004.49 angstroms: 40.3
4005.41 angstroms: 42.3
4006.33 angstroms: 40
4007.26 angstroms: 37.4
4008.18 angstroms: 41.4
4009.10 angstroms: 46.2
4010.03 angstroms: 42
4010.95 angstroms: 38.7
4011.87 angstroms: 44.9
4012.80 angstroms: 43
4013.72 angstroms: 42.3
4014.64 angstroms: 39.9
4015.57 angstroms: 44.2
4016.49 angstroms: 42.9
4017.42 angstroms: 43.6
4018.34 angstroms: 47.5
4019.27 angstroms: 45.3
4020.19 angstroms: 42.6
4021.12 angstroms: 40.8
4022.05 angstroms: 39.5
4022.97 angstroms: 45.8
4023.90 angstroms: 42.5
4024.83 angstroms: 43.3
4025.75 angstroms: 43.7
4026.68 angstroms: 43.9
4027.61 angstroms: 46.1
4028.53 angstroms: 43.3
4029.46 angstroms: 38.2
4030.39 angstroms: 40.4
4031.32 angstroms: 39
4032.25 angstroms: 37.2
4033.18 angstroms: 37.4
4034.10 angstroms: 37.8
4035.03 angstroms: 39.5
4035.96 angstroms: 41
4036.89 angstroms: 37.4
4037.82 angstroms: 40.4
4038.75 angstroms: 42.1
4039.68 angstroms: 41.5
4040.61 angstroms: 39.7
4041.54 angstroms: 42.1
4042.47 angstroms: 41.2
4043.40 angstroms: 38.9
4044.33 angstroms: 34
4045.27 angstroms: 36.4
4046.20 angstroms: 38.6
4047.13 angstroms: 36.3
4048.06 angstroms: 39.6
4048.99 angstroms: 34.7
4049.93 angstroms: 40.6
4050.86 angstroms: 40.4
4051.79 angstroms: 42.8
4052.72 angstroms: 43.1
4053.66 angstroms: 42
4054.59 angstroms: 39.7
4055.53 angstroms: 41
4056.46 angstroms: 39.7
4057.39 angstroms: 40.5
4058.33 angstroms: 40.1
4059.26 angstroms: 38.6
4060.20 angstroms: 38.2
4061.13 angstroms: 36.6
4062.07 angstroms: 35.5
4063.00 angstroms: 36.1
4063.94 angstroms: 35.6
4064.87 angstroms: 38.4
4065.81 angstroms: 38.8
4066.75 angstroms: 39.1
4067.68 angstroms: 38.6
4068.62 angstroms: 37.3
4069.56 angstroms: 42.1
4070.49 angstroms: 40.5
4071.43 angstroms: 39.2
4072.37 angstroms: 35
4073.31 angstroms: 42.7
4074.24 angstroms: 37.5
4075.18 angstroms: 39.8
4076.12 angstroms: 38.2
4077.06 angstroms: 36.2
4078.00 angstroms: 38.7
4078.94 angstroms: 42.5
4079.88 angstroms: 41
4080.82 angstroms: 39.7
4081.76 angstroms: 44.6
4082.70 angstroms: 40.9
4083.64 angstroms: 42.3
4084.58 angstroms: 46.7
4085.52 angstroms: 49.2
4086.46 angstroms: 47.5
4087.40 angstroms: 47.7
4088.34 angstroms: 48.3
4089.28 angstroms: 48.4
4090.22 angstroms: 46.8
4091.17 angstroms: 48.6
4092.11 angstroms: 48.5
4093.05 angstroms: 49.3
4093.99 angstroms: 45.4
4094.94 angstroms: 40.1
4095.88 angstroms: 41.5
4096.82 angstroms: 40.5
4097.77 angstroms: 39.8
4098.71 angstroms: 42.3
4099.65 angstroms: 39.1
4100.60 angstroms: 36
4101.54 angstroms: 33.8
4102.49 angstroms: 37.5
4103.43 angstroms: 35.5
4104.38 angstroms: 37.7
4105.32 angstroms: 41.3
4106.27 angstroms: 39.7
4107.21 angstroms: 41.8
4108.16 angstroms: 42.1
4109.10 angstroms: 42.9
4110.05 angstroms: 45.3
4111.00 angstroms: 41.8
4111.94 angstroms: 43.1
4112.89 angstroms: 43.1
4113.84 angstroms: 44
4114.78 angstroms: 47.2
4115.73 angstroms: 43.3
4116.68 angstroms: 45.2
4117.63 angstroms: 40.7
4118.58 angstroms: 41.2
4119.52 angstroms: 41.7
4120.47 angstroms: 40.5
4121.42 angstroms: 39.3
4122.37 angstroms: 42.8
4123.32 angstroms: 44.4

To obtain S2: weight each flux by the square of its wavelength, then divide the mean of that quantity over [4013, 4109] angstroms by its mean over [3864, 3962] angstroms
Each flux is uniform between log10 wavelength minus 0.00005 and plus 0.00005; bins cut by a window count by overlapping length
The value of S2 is 1.88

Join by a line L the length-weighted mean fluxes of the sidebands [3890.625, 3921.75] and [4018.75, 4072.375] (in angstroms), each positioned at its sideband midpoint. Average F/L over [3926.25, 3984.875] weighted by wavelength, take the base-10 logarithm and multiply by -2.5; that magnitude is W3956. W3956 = 0.43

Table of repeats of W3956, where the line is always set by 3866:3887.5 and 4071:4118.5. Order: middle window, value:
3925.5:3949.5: 0.49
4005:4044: -0.17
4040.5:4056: -0.05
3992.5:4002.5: -0.23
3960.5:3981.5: 0.40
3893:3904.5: -0.14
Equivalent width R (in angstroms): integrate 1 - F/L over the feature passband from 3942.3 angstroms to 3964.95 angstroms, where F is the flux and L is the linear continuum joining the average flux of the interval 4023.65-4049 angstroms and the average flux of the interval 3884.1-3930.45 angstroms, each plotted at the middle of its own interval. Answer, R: 3.78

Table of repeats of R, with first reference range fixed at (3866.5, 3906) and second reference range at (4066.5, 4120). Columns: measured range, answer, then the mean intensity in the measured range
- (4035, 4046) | -0.6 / 39.5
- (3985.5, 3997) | -1.9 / 38.5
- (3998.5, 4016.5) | -3.8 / 41.7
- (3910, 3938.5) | 6.3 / 20.9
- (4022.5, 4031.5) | -1.7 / 42.7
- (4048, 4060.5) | -0.5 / 40.1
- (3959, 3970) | 5.0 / 16.8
